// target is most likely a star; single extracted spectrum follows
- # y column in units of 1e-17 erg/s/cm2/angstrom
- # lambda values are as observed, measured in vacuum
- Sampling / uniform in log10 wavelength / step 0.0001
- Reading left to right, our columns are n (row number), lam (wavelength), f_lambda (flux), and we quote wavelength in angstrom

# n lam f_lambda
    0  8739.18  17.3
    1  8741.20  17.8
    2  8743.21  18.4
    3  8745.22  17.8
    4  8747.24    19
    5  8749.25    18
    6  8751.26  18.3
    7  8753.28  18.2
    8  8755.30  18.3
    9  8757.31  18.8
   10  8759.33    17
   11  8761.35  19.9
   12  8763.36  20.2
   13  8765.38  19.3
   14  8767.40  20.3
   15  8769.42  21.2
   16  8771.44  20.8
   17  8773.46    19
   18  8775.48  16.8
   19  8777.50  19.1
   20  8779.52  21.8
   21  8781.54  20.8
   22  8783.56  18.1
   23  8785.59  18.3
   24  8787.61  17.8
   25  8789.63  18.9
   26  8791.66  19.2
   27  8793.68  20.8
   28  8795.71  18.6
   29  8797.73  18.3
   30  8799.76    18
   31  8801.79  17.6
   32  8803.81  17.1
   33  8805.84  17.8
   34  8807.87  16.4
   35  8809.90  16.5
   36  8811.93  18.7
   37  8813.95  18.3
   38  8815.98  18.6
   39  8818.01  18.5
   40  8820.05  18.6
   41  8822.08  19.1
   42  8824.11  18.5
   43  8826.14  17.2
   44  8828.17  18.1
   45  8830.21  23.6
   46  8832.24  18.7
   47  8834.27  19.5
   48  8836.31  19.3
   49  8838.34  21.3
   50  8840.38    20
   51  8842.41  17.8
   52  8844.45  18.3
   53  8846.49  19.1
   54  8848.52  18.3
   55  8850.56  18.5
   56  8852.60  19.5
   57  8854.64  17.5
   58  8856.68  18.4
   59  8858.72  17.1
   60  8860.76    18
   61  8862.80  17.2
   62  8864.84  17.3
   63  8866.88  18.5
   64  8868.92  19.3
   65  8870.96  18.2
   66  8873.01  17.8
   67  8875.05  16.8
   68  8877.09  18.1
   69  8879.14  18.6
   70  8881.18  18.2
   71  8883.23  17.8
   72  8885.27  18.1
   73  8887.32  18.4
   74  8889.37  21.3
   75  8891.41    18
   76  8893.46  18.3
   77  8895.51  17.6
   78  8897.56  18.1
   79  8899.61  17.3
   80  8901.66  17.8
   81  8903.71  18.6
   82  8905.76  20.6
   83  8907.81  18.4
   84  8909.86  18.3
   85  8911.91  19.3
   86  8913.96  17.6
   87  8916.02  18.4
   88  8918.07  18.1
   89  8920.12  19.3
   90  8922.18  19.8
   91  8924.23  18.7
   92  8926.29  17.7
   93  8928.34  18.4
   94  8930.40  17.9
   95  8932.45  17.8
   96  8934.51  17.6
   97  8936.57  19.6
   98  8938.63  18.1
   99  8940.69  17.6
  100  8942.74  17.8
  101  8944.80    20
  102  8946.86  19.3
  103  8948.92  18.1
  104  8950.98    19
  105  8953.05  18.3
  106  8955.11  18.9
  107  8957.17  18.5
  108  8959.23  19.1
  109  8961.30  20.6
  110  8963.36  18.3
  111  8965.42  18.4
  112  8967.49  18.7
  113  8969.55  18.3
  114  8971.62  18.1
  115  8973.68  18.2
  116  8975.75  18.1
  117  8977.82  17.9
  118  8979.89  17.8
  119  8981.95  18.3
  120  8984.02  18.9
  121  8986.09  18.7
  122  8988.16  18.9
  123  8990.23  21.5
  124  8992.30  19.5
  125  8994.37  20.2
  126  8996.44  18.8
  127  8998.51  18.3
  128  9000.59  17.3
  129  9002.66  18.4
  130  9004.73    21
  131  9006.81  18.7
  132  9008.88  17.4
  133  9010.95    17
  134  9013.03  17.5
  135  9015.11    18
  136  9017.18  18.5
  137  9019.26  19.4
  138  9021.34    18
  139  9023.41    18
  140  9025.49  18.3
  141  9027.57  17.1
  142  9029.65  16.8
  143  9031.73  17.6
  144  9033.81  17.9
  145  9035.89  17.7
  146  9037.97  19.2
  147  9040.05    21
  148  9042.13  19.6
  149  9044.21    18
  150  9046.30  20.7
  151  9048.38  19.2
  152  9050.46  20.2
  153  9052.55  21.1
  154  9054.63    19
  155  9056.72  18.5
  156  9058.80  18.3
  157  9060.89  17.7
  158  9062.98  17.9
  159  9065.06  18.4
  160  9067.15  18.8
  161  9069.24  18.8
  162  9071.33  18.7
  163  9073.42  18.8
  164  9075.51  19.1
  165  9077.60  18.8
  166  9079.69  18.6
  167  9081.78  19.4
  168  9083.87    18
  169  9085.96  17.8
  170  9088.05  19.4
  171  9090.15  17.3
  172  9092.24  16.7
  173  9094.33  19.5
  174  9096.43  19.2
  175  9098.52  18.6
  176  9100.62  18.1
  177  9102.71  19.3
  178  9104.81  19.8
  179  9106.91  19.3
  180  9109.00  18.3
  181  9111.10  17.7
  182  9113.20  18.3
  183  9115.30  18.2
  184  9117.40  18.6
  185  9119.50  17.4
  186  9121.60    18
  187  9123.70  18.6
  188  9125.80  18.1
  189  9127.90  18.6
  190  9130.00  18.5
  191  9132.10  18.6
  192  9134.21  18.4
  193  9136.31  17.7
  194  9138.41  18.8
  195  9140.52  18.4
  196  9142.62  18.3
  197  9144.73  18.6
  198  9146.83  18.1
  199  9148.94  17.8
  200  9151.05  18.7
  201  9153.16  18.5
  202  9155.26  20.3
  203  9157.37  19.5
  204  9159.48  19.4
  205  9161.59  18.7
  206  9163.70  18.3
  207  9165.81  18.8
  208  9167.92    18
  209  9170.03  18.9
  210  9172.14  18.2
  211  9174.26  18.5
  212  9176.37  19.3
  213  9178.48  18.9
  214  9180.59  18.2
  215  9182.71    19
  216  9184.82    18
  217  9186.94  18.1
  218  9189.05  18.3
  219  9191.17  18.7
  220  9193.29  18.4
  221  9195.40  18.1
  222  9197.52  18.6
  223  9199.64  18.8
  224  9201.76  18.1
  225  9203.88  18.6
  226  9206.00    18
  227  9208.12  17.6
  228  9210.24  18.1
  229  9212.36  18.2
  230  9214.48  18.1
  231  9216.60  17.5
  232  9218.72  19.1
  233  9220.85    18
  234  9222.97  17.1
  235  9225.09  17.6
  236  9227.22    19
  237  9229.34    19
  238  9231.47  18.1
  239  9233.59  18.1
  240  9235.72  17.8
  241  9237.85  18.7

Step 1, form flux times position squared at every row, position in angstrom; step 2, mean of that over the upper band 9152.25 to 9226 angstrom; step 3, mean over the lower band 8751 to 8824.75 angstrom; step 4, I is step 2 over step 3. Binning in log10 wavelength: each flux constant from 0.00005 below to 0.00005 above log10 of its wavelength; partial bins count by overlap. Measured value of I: 1.1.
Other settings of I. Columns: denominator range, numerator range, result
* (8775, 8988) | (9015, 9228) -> 1.05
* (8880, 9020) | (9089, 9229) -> 1.04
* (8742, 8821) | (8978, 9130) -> 1.06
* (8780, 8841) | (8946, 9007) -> 1.04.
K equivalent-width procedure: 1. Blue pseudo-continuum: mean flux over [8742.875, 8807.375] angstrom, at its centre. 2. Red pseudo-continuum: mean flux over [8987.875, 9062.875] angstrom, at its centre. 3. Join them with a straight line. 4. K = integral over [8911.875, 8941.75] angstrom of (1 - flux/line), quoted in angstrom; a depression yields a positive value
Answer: 0.6 angstrom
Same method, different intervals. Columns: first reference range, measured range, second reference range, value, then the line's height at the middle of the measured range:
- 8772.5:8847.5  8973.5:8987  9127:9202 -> 0.28 angstrom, 18.7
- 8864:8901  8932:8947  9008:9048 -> -0.17 angstrom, 18.2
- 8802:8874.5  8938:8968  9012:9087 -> -0.28 angstrom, 18.5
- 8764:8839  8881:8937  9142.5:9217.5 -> 1.02 angstrom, 18.8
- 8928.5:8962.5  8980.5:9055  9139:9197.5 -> -0.58 angstrom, 18.6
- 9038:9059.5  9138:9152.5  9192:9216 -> 0.28 angstrom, 18.7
